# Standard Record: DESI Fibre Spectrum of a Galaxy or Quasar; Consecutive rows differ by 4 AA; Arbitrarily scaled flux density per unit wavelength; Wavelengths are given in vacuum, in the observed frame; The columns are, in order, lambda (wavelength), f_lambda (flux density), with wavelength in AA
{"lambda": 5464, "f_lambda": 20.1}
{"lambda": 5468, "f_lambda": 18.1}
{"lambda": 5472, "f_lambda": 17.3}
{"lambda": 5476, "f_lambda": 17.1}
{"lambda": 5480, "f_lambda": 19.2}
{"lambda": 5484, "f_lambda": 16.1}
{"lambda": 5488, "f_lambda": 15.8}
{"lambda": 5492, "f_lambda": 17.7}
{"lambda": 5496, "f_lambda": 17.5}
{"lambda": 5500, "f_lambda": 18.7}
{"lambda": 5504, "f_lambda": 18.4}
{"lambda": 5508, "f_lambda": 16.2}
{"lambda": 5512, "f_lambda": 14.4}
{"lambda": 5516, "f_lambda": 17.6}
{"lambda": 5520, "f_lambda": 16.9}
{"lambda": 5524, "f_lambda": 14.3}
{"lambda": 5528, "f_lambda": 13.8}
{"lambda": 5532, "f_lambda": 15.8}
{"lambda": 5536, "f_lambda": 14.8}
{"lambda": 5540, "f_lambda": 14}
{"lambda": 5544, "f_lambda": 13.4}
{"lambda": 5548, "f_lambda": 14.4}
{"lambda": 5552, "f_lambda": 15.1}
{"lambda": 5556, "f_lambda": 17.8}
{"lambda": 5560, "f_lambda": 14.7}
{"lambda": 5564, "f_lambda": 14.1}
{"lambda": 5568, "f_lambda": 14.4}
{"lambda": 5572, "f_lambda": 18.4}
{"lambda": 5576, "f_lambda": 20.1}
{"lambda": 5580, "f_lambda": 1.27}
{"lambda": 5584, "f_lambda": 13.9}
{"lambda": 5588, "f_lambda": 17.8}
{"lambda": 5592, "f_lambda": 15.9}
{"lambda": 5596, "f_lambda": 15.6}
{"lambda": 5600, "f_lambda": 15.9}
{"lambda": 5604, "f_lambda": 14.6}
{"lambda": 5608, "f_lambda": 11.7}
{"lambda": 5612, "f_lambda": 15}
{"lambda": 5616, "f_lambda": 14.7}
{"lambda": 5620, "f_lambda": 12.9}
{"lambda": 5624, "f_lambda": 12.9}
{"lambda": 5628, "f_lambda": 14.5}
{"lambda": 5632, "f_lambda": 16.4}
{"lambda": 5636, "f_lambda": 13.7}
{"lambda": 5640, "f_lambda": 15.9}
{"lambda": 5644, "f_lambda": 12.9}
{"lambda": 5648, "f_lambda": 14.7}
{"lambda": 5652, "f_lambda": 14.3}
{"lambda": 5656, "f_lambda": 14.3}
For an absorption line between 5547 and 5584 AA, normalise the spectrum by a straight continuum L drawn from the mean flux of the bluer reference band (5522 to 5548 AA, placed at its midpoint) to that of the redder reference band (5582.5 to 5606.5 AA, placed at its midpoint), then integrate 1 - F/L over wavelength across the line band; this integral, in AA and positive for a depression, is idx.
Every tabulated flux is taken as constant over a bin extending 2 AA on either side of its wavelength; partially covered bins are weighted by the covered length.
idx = 1.25 AA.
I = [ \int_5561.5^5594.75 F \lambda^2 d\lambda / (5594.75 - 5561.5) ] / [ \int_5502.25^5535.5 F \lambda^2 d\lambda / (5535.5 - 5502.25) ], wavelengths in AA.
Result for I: 0.94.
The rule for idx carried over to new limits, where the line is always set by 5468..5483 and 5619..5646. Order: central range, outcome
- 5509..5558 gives 3.7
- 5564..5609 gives 2.1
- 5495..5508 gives -0.6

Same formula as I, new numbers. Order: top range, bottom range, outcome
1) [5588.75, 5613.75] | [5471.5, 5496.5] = 0.90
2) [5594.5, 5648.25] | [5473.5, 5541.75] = 0.91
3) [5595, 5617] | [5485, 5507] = 0.86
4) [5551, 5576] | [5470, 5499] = 0.96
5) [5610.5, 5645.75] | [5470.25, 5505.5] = 0.86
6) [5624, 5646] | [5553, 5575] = 0.93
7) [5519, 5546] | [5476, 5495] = 0.87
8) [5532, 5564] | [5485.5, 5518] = 0.89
